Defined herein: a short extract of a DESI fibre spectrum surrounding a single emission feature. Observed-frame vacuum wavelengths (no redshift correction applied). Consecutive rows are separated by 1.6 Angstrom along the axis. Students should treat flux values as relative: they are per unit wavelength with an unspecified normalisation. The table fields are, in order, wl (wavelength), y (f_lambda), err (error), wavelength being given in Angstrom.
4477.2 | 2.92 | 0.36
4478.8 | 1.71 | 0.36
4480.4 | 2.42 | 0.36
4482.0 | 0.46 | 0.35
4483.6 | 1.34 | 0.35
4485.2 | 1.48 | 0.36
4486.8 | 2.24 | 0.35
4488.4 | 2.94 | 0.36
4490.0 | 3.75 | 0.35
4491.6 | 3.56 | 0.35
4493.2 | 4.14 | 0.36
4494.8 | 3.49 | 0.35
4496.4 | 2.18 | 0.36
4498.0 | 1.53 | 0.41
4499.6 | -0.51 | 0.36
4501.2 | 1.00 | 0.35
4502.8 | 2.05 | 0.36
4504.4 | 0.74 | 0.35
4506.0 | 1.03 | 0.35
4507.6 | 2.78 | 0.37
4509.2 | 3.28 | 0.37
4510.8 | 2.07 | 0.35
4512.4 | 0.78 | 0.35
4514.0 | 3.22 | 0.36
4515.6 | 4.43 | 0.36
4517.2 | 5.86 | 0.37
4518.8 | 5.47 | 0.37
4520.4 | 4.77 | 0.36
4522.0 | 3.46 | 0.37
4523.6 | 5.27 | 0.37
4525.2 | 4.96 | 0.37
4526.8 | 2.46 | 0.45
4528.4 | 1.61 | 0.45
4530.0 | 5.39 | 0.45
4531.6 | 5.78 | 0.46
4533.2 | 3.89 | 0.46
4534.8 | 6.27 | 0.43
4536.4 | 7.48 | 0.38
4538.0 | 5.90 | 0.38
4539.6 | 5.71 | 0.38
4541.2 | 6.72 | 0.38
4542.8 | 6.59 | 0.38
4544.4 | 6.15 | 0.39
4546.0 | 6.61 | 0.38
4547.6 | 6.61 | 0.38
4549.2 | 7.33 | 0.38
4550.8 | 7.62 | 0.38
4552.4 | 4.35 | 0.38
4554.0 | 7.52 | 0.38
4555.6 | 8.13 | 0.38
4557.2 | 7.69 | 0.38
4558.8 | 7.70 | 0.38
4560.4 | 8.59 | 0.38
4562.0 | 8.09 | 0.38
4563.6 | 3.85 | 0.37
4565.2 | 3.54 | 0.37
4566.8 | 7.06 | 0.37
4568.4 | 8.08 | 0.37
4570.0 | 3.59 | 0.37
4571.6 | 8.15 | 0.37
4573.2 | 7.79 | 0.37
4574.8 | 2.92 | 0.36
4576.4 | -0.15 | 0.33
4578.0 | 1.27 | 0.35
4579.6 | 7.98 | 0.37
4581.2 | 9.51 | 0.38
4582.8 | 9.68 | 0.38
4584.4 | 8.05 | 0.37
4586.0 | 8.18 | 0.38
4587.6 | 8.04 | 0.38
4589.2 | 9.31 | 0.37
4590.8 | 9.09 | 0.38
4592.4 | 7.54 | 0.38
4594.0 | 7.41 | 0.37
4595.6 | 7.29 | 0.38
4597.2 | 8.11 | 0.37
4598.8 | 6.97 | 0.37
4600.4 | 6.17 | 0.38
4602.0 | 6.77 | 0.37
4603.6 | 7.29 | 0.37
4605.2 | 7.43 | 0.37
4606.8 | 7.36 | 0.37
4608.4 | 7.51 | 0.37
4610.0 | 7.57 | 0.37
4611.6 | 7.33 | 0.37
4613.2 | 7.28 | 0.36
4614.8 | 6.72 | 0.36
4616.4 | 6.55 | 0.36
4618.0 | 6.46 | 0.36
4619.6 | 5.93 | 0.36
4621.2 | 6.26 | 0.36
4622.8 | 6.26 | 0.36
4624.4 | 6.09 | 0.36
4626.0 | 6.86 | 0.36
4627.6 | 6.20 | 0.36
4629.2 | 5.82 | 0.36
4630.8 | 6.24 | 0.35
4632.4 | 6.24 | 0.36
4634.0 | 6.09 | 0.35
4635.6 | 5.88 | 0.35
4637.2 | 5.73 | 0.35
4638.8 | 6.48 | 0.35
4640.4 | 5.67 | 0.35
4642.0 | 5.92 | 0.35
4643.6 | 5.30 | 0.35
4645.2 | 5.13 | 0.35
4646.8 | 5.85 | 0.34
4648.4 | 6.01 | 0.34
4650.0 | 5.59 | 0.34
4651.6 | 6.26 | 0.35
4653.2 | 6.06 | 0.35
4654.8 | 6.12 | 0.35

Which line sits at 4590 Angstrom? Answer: Lyman alpha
